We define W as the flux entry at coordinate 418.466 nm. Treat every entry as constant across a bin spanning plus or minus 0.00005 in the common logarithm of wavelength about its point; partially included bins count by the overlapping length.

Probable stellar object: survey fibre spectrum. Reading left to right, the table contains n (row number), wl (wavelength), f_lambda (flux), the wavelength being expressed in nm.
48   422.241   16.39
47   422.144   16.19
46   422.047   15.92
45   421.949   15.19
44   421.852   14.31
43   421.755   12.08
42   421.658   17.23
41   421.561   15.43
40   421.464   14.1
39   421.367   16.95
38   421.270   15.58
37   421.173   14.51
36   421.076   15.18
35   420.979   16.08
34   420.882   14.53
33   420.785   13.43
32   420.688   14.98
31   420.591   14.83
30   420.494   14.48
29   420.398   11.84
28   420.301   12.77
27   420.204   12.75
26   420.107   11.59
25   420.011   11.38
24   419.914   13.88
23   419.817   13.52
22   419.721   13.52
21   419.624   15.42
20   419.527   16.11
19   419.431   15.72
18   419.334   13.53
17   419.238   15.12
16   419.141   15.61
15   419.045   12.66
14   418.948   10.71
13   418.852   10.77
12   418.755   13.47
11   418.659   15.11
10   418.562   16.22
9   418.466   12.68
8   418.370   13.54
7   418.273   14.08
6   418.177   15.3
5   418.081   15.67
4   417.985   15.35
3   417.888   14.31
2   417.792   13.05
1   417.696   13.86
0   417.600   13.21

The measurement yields 12.68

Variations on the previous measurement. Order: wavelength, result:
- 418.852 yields 10.77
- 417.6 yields 13.21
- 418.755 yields 13.47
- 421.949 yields 15.19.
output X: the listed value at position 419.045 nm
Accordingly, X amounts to 12.66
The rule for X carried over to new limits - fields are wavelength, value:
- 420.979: 16.08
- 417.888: 14.31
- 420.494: 14.48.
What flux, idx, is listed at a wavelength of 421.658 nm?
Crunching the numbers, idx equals 17.23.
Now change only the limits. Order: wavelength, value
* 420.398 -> 11.84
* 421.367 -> 16.95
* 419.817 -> 13.52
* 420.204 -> 12.75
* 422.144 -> 16.19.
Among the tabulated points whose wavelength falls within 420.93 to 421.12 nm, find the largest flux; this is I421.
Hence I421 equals 16.08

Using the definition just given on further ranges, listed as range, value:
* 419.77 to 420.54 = 14.48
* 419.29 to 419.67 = 16.11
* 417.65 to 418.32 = 15.67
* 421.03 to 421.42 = 16.95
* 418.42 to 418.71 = 16.22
